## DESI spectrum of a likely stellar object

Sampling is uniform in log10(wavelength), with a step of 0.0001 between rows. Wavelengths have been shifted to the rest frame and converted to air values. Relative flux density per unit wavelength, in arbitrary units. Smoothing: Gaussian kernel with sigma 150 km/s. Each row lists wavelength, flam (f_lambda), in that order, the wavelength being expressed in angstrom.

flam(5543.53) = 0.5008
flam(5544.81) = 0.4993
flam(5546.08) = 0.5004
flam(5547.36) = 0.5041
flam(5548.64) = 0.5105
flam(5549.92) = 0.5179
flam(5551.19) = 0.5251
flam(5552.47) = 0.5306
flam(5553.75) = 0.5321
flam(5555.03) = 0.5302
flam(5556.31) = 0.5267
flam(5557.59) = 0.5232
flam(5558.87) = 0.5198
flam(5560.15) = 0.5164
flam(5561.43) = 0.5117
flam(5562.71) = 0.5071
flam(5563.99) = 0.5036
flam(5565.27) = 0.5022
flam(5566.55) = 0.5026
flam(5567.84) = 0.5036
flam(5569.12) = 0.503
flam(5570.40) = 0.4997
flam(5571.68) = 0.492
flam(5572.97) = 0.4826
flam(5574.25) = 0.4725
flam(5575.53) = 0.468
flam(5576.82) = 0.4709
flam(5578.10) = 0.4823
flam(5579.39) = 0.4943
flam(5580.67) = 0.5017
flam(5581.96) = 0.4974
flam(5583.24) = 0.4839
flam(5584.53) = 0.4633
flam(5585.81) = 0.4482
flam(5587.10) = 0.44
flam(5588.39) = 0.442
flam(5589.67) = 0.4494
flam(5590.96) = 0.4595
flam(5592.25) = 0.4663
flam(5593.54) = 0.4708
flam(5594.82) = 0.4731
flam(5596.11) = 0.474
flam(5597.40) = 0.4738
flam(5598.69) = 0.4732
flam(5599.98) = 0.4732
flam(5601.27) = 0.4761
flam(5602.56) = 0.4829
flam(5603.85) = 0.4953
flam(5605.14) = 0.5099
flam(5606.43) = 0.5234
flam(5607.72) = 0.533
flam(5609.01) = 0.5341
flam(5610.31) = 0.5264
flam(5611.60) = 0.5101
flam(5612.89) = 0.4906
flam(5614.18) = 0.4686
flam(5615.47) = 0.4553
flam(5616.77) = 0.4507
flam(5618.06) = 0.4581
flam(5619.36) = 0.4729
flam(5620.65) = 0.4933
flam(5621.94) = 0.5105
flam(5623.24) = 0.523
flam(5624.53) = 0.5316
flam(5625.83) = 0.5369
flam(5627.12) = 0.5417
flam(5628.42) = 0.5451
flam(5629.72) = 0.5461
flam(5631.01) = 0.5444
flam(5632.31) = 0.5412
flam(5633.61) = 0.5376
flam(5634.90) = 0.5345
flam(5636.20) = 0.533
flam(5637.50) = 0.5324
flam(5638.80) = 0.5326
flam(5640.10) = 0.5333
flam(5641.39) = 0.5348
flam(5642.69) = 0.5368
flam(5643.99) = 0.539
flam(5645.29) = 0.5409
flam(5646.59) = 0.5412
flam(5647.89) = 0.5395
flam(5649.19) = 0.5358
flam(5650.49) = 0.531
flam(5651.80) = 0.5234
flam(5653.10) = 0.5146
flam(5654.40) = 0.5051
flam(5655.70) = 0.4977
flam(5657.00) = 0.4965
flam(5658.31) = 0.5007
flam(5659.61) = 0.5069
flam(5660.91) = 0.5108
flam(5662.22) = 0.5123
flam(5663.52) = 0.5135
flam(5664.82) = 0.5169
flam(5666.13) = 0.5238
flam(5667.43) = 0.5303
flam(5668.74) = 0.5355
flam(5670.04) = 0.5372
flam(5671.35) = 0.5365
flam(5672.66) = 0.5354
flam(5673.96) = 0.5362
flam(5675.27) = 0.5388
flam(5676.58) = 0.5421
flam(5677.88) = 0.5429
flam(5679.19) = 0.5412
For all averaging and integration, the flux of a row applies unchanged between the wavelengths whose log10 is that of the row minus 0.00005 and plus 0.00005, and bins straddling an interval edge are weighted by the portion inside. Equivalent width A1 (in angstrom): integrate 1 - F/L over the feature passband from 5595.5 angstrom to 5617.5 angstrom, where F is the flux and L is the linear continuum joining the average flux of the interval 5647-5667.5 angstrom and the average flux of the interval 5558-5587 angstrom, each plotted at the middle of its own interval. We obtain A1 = 0.4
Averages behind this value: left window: 0.491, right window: 0.516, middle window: 0.491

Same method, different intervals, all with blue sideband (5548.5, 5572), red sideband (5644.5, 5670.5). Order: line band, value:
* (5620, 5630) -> -0.2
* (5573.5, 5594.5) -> 1.9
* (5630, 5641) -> -0.4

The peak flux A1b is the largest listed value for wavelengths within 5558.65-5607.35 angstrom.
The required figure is 0.5234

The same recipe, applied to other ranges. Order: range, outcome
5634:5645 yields 0.539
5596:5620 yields 0.5341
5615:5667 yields 0.5461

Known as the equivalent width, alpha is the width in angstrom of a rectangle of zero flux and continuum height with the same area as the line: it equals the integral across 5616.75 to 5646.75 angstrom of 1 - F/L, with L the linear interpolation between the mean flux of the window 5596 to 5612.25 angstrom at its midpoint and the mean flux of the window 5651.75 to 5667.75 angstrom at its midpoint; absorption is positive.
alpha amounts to -1.2 angstrom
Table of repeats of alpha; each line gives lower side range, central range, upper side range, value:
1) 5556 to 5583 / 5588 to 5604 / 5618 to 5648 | 1.3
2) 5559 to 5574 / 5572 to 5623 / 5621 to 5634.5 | 3.7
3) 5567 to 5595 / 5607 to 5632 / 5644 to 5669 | -0.6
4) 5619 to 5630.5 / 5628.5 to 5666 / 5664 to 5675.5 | 0.1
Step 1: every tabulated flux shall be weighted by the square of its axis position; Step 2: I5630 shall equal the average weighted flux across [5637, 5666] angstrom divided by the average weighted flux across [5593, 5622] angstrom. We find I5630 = 1.1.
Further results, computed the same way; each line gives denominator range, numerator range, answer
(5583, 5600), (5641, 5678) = 1.16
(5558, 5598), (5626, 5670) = 1.12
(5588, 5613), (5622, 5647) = 1.11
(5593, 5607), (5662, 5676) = 1.12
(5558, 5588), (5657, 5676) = 1.10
